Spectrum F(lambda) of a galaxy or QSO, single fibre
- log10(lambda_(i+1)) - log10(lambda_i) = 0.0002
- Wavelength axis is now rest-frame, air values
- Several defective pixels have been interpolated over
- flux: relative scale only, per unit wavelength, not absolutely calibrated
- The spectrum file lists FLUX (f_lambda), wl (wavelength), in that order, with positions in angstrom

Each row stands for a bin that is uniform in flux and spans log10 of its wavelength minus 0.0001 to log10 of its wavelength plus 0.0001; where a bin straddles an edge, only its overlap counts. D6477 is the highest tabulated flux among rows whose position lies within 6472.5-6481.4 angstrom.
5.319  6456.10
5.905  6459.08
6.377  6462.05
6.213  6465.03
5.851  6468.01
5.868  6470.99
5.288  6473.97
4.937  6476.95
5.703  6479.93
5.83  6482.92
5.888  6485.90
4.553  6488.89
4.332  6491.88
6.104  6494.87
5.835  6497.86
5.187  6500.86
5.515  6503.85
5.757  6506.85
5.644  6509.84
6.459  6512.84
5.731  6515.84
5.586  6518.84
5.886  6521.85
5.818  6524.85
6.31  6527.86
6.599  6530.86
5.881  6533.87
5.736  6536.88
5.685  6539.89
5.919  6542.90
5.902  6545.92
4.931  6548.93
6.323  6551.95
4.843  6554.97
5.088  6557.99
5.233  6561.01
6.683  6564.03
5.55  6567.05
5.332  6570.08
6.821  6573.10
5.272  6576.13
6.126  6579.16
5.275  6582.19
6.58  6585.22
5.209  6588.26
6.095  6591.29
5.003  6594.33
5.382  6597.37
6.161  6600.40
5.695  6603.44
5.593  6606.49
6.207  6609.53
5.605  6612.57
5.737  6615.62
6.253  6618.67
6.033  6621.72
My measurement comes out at 5.703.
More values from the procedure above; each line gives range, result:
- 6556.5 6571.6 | 6.683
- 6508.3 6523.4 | 6.459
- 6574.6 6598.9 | 6.58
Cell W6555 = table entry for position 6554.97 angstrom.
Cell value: 4.843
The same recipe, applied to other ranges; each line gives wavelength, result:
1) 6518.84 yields 5.586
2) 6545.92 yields 5.902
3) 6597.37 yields 5.382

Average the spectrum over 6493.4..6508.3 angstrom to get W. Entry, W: 5.68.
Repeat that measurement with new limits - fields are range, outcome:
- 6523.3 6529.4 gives 6.07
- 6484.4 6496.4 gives 5.22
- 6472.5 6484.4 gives 5.44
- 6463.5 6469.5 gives 6.03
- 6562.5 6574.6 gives 6.1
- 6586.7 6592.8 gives 5.66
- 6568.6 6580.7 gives 5.89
